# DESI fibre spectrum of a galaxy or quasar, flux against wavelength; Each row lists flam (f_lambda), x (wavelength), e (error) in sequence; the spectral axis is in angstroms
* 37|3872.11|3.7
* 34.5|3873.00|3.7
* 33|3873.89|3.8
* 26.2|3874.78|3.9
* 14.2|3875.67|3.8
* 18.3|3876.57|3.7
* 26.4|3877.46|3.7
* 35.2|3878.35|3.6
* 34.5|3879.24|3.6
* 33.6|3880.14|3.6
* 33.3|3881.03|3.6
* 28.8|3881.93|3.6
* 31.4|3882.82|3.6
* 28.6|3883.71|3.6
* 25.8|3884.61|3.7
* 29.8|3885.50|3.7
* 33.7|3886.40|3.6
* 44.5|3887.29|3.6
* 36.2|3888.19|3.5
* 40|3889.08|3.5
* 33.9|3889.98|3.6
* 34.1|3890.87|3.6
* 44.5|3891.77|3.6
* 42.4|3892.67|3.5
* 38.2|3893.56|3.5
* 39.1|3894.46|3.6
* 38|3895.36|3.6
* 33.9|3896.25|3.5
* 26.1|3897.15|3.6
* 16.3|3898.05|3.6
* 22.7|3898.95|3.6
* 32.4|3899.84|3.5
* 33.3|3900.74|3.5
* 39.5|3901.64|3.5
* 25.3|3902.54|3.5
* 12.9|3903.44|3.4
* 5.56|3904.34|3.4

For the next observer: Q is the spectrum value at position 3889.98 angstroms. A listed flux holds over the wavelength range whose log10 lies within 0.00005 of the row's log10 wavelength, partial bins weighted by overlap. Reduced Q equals 33.9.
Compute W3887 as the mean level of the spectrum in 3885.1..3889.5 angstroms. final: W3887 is 36.9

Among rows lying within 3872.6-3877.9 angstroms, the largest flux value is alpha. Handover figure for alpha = 34.5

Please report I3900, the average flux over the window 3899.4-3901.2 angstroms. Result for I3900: 32.8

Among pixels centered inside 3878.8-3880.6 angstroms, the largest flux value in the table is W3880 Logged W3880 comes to 34.5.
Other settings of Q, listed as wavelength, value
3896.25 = 33.9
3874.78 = 26.2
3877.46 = 26.4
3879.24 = 34.5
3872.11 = 37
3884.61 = 25.8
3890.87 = 34.1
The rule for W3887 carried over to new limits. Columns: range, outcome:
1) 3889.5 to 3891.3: 34.1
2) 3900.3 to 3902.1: 36.3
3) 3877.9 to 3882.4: 33.1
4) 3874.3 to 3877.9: 21.4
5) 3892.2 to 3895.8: 39.4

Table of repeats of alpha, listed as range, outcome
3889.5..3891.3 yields 34.1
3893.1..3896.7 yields 39.1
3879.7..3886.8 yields 33.7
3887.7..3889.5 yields 40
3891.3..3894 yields 44.5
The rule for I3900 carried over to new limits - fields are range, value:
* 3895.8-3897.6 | 30.1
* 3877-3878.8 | 30.9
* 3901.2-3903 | 32.2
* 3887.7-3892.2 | 37.8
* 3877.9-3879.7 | 34.8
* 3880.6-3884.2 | 30.4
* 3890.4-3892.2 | 39.2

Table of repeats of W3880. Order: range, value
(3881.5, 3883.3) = 31.4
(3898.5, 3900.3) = 32.4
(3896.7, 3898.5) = 26.1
